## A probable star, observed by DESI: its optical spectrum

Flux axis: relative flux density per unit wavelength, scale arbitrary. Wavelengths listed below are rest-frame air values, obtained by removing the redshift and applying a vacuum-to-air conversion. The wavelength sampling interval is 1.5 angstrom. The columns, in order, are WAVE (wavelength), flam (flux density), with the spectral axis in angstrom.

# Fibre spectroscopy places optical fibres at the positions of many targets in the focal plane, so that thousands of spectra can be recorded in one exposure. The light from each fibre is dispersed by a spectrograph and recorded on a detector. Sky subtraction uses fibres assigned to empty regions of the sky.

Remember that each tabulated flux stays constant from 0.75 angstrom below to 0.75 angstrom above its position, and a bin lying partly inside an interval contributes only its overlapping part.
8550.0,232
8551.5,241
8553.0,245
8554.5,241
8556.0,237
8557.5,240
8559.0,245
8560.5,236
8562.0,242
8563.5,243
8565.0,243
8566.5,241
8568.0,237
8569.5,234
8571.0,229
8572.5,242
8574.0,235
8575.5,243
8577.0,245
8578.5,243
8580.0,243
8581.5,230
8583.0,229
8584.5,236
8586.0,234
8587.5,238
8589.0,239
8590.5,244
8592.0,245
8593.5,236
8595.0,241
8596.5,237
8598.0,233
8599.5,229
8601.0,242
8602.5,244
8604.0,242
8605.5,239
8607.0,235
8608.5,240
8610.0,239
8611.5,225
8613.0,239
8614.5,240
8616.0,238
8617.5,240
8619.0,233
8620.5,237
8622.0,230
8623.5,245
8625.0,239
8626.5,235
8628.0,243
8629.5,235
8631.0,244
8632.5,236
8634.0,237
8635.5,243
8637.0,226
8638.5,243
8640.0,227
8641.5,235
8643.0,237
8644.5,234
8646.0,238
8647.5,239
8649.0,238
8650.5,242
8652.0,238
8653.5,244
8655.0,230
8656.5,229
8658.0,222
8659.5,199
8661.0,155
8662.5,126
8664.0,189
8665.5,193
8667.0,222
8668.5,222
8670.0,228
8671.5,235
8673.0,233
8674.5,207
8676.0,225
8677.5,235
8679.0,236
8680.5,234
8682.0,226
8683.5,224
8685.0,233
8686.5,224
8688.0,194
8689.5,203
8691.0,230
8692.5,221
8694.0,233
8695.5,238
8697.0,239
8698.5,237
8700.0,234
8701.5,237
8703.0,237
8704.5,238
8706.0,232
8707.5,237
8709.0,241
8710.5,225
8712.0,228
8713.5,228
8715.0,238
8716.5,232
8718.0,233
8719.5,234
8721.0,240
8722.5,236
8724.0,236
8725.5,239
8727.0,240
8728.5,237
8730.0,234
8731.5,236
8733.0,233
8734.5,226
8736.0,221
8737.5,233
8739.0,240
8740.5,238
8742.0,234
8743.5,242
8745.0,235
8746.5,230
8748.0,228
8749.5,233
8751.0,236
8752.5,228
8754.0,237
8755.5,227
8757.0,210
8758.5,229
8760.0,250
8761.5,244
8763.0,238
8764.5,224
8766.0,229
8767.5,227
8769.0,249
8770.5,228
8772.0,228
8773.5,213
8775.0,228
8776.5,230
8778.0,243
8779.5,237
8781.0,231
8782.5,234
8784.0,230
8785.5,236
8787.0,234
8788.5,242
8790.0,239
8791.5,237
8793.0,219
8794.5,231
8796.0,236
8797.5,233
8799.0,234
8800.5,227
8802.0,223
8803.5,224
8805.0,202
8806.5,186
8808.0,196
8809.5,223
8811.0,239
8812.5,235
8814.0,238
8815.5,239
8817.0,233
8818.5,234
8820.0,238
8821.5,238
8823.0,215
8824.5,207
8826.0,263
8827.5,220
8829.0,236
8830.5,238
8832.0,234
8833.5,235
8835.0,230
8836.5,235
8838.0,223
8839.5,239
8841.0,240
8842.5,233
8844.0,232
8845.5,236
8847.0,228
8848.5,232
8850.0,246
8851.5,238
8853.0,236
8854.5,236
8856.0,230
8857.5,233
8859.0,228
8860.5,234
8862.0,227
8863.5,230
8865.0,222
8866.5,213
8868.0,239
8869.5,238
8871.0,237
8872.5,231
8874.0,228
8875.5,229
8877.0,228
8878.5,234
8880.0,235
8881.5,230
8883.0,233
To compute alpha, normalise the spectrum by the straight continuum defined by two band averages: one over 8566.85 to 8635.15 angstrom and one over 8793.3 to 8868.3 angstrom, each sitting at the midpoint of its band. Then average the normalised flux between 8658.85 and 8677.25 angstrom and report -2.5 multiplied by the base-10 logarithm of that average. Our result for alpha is 0.16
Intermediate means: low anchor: 238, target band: 204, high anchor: 230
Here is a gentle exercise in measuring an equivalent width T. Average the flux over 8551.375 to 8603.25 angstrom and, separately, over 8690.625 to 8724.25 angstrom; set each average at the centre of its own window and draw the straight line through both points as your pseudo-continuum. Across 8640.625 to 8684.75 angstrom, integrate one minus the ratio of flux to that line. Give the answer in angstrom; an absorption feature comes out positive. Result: 2.7 angstrom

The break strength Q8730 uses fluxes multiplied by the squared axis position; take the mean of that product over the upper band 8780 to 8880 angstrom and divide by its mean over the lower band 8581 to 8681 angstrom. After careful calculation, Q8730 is 1.0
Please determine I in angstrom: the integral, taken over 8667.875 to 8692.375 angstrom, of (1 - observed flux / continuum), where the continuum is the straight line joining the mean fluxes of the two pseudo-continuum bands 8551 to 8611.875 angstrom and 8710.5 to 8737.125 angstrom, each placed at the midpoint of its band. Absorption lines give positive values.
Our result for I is 1.12 angstrom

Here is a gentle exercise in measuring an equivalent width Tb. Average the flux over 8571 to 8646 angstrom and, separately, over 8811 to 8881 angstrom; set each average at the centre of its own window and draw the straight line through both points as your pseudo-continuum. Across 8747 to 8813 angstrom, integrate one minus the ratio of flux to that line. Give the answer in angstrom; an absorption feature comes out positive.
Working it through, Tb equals 1.4 angstrom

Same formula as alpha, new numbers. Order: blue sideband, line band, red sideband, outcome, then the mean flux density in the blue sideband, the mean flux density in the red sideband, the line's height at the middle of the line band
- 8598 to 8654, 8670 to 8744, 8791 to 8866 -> 0.01 mag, 237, 230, 234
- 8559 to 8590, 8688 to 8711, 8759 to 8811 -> 0.01 mag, 238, 229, 233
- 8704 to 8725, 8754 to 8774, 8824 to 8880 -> 0.01 mag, 234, 233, 234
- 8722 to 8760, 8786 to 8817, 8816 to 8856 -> 0.03 mag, 233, 234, 233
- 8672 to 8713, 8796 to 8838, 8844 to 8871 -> 0.02 mag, 229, 232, 231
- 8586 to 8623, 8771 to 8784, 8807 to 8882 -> 0.01 mag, 238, 232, 233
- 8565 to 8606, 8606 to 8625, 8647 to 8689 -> -0.03 mag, 238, 218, 231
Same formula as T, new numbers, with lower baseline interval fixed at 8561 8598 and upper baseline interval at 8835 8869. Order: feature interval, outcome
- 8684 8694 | 0.7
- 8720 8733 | -0.1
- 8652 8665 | 1.9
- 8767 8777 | 0.2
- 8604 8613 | 0.1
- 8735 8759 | 0.3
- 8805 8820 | 0.6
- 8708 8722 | 0.1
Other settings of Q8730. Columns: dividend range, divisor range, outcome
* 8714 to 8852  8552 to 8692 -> 1.04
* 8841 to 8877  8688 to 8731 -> 1.03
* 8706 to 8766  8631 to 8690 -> 1.07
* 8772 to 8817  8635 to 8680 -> 1.06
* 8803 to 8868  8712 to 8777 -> 1.01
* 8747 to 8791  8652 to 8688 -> 1.10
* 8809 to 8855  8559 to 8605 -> 1.04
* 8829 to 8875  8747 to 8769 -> 1.02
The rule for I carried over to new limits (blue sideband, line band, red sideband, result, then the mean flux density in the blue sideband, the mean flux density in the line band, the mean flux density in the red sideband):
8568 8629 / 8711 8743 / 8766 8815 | -0.34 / 238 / 234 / 229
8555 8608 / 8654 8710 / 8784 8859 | 3.37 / 239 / 221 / 231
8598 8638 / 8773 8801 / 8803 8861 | -0.09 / 237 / 233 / 230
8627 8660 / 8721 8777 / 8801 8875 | -0.13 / 235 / 233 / 230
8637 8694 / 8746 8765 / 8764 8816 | -0.44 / 222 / 232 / 229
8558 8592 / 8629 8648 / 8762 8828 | -0.03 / 239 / 236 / 229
